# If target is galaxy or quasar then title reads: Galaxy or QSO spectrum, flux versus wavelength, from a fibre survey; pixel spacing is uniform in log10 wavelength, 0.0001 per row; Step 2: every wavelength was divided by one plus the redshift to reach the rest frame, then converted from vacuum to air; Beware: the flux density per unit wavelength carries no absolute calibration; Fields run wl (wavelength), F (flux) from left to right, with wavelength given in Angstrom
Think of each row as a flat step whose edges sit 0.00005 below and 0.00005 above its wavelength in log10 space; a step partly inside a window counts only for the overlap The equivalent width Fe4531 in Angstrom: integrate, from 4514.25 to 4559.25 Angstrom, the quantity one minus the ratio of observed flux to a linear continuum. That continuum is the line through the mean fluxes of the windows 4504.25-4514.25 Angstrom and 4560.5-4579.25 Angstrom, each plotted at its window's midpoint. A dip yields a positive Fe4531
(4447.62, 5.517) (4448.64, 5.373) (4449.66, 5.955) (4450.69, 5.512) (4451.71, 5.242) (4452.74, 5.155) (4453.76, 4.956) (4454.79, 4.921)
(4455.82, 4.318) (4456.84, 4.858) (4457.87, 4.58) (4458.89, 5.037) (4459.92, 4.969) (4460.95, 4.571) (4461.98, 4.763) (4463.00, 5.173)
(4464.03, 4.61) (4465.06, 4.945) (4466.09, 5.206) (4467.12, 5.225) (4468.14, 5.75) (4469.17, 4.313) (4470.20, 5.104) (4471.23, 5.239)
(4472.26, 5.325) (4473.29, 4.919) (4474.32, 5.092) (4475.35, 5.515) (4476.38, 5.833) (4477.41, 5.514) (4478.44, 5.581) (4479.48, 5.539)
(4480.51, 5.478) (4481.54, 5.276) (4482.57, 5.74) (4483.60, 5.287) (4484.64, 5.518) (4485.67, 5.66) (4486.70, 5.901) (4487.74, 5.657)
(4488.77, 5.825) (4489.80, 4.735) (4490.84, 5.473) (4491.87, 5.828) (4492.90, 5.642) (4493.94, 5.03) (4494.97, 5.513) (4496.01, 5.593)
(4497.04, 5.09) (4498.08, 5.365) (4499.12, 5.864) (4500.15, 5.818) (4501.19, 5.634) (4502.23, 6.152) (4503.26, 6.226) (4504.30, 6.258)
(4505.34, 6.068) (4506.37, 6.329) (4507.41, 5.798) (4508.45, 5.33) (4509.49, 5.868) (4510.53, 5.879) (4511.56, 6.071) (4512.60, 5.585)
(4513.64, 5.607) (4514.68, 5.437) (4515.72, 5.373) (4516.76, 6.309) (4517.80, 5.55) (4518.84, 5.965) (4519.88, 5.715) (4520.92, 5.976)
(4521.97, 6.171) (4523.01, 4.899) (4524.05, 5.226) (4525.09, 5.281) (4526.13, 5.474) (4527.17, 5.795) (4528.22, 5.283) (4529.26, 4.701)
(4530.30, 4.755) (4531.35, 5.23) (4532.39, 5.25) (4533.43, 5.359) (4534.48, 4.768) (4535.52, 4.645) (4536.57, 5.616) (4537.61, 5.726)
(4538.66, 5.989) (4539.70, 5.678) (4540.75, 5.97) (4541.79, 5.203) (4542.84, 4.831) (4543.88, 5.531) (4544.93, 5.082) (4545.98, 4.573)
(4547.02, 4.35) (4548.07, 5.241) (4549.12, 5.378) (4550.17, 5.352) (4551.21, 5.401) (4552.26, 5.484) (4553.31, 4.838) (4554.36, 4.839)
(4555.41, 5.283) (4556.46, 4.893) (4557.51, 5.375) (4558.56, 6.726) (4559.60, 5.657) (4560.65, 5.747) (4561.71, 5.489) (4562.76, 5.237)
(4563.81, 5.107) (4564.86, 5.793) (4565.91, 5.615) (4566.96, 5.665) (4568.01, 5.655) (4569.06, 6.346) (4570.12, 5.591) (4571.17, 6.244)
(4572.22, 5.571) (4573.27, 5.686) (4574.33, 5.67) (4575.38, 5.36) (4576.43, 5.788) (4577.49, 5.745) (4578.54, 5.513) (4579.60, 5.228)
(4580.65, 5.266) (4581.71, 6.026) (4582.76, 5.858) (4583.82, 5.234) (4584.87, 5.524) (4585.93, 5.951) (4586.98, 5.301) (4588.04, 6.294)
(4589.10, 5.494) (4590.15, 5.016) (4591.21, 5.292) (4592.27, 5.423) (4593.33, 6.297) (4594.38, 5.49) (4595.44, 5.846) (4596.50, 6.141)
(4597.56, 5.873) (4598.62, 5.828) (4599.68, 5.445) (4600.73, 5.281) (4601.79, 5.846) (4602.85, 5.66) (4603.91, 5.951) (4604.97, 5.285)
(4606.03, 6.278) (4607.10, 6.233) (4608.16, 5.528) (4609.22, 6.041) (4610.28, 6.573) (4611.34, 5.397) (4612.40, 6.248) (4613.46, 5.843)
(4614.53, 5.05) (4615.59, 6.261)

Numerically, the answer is 3.1 Angstrom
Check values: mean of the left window 5.86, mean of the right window 5.65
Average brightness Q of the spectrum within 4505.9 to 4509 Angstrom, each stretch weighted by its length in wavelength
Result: 5.8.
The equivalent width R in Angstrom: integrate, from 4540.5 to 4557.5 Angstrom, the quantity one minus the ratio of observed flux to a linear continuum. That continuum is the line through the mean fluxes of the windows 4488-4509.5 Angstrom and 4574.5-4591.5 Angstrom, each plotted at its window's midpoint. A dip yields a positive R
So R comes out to 1.45 Angstrom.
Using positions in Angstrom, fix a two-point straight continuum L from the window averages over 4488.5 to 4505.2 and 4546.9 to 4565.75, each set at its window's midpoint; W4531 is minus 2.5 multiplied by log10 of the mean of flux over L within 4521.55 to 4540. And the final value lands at 0.03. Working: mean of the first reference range 5.63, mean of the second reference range 5.37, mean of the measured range 5.32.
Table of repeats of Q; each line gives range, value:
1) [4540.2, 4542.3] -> 5.59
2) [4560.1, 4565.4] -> 5.47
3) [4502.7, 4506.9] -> 6.23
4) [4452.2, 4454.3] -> 5.05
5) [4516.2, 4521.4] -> 5.9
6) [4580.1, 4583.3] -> 5.71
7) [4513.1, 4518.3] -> 5.65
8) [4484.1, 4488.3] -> 5.68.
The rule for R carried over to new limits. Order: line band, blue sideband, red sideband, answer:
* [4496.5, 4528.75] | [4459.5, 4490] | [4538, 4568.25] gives -2.4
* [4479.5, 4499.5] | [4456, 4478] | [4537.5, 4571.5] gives -1.3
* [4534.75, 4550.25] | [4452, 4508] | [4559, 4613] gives 0.8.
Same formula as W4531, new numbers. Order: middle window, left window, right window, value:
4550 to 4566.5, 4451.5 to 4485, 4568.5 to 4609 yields 0.02 mag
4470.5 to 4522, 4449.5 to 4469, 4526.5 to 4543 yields -0.10 mag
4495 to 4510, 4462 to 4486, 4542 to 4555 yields -0.12 mag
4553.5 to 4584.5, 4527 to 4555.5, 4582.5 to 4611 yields -0.02 mag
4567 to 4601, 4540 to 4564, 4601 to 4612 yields -0.01 mag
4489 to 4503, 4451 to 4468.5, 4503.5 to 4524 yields 0.00 mag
